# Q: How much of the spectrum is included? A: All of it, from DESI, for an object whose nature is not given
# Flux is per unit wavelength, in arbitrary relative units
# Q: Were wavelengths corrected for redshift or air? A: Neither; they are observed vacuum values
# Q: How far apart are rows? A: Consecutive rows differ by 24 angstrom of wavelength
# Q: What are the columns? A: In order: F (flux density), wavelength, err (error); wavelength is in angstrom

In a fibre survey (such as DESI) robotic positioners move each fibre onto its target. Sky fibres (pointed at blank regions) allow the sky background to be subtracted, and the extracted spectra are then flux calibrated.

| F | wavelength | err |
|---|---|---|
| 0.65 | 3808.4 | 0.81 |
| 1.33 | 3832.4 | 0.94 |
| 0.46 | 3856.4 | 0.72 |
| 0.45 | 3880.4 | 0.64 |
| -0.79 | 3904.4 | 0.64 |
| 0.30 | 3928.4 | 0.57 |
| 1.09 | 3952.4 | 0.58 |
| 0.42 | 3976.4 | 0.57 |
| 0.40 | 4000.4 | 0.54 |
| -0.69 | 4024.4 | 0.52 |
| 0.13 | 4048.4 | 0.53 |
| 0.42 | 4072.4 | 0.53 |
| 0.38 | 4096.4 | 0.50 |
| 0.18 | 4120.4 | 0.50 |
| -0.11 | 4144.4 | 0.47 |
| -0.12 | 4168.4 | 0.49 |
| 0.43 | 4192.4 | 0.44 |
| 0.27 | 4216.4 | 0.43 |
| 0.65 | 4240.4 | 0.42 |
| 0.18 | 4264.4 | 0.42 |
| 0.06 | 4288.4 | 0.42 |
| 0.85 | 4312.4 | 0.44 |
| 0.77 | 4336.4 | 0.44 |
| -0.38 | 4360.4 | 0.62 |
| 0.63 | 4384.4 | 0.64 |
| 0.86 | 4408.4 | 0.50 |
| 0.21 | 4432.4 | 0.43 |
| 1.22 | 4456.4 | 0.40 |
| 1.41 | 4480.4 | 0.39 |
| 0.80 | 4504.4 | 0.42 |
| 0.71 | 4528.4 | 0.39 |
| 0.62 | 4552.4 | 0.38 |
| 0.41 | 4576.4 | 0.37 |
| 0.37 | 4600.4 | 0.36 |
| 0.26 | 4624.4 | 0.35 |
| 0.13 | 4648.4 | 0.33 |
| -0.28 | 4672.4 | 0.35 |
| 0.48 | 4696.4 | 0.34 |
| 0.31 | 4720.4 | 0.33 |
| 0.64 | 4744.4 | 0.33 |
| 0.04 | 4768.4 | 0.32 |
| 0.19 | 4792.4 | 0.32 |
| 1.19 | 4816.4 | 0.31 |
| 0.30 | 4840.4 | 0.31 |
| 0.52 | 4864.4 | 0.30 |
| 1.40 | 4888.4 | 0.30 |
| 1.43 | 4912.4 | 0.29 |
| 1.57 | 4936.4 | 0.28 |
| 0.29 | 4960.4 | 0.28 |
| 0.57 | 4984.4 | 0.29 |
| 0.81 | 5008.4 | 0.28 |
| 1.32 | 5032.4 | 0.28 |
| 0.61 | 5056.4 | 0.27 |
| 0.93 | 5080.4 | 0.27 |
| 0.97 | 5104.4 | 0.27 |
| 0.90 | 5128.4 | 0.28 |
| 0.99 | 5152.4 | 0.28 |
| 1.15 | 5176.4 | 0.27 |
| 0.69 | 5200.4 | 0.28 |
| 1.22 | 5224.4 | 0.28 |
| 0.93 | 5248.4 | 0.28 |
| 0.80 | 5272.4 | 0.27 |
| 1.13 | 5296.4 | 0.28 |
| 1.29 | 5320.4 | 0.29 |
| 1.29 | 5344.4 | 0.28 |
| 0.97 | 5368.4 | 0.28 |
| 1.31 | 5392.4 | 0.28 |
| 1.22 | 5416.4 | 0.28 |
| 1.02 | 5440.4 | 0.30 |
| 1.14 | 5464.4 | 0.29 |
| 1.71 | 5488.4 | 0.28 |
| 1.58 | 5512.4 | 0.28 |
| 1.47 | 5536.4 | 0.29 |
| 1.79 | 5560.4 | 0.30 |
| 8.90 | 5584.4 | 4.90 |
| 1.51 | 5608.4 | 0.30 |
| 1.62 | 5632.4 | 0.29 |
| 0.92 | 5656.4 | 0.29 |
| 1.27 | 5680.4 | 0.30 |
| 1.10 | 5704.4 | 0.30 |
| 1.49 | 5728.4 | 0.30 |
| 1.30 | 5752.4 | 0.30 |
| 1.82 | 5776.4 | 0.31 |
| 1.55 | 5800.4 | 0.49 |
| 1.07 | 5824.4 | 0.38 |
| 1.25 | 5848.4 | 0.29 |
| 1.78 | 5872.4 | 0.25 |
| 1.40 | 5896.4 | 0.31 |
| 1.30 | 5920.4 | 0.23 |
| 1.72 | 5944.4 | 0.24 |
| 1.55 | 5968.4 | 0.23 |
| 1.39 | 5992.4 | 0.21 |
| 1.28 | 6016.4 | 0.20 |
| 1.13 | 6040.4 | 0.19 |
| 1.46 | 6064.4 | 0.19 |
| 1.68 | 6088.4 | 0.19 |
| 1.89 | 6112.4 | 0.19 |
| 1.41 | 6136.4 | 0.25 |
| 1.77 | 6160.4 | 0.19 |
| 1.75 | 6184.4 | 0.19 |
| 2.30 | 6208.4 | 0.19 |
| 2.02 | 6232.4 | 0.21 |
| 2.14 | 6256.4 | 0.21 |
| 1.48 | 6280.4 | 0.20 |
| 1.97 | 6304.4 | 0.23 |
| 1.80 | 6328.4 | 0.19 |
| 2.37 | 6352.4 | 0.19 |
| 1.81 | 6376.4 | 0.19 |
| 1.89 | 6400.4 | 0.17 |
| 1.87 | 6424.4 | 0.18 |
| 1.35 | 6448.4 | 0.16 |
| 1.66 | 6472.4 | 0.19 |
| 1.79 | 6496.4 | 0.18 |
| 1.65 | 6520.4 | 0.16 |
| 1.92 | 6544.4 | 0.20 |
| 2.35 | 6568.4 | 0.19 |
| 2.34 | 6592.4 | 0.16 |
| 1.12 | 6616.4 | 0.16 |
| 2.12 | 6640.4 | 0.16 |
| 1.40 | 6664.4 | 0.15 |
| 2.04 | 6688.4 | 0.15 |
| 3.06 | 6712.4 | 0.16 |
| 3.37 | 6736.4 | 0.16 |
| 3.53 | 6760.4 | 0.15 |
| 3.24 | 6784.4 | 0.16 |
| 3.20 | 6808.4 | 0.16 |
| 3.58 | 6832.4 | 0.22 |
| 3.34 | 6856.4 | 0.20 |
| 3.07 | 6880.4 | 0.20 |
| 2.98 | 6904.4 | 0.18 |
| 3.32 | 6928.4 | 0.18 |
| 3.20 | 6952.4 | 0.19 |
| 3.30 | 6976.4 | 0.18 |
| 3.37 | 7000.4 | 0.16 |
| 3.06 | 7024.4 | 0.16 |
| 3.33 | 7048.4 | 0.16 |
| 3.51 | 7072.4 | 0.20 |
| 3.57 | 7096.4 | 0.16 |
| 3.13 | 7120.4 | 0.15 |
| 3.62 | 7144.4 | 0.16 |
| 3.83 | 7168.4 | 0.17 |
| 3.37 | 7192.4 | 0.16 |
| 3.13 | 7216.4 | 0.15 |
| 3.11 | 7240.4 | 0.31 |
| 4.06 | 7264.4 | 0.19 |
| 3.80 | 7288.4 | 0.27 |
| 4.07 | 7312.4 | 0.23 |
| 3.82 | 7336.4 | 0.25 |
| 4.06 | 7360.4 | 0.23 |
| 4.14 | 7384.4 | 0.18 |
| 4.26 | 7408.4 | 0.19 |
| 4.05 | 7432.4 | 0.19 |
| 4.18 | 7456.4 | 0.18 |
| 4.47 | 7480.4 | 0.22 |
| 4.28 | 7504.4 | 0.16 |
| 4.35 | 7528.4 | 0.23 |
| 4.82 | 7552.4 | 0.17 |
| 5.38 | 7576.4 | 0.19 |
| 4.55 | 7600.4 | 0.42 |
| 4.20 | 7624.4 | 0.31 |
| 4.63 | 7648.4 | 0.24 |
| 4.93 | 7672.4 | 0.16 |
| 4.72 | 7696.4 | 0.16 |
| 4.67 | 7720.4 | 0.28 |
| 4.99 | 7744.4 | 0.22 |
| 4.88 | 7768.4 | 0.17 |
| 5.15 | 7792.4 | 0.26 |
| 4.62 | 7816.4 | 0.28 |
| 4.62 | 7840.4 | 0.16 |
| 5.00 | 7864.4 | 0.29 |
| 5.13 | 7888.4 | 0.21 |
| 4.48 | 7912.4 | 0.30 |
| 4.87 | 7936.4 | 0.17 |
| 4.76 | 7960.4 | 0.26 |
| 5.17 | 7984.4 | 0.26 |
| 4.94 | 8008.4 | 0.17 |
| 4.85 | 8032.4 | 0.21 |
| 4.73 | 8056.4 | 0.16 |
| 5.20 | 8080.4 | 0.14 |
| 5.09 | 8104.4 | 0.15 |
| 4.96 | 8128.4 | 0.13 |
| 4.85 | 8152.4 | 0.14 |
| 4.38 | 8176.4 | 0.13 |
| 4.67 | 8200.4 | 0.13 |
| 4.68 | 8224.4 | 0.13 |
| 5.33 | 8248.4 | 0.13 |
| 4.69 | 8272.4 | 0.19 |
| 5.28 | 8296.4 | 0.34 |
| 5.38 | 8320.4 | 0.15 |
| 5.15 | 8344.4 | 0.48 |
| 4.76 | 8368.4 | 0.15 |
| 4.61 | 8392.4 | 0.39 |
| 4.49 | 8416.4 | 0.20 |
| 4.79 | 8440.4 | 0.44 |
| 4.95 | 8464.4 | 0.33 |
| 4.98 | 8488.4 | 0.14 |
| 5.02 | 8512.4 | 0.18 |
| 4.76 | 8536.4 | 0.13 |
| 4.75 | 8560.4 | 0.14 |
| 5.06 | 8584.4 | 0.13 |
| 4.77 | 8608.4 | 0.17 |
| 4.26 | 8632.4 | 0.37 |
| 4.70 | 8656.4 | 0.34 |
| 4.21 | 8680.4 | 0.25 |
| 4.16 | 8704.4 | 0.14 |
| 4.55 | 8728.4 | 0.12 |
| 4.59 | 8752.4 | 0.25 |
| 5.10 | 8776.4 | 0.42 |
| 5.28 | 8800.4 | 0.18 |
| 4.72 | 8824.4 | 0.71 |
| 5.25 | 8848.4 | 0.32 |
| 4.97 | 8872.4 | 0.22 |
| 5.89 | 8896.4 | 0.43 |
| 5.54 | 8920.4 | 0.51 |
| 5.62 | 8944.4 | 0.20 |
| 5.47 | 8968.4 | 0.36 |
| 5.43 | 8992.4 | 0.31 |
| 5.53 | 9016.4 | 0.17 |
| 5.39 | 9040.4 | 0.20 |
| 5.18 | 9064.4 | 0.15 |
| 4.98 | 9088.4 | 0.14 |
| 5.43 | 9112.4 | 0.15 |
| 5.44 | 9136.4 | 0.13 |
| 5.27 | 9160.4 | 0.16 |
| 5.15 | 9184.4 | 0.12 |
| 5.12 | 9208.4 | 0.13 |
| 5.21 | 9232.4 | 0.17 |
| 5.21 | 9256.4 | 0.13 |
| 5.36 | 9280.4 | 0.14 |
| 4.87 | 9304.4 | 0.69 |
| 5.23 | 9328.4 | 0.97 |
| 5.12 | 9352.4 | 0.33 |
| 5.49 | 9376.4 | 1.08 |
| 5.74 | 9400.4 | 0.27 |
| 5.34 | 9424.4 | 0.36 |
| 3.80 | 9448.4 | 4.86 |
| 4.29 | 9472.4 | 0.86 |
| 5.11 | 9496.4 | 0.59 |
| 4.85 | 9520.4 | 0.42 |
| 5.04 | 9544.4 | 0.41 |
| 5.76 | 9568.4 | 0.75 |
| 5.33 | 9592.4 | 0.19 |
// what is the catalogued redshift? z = 0.68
